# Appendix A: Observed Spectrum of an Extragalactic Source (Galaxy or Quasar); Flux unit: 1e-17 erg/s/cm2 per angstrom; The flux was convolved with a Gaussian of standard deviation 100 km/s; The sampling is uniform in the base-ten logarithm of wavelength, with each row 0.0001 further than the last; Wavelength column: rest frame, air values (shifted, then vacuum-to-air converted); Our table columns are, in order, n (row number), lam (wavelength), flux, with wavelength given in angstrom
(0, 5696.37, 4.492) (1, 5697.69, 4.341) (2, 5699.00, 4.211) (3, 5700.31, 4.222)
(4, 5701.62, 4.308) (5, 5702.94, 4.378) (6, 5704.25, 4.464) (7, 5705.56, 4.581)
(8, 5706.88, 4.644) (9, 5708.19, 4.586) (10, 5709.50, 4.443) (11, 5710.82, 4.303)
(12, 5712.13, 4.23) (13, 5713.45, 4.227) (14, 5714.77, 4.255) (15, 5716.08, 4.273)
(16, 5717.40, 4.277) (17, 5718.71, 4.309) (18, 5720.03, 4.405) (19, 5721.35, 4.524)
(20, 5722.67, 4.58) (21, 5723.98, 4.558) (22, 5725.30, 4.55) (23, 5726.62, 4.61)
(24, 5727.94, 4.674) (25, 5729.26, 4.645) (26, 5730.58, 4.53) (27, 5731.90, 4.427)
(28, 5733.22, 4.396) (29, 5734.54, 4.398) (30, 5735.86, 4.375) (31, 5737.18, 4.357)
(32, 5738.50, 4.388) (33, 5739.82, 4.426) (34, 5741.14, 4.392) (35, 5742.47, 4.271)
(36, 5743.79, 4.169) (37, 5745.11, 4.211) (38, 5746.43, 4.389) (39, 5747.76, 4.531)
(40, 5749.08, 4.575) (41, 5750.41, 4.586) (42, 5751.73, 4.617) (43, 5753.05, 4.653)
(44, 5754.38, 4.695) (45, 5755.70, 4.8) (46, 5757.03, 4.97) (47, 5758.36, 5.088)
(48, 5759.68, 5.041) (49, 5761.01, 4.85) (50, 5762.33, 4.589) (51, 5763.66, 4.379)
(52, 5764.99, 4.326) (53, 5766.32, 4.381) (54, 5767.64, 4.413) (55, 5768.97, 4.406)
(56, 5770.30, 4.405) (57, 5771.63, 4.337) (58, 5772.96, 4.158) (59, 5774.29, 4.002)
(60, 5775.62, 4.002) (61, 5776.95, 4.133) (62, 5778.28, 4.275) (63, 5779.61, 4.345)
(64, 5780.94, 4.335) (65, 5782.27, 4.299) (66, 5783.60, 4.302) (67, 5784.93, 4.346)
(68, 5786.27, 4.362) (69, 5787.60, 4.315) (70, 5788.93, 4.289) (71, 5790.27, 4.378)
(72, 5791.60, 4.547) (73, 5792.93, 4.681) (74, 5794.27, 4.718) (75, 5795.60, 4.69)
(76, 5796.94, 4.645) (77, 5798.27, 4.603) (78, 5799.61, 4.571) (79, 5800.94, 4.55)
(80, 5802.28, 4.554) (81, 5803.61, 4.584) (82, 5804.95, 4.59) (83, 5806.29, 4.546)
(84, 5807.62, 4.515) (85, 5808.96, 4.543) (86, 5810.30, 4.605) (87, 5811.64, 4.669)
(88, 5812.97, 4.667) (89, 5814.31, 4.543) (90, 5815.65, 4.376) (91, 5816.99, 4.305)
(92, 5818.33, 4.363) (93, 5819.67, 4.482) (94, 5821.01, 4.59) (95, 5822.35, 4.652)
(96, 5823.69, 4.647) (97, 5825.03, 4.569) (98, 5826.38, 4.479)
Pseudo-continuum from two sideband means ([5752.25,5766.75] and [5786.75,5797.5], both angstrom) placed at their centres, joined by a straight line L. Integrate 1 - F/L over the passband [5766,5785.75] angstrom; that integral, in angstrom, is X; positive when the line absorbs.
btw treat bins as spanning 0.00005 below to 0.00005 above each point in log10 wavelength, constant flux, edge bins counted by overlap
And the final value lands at 1.5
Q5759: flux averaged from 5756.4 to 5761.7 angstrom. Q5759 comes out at 4.99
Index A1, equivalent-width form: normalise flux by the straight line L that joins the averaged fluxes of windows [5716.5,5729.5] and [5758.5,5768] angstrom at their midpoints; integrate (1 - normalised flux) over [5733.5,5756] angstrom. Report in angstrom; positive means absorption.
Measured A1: 0.52 angstrom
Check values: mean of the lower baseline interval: 4.5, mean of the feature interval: 4.46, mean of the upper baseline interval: 4.61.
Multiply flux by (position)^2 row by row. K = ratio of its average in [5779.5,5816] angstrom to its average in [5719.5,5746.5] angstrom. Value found 1.04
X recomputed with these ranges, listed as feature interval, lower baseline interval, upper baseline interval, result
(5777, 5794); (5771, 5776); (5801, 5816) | -0.4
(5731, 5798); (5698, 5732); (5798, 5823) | 0.5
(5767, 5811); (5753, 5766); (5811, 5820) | 1.7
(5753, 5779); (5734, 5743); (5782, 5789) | -0.9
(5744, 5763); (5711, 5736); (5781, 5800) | -0.9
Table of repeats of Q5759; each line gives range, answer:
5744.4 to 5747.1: 4.3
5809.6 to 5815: 4.62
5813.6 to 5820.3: 4.41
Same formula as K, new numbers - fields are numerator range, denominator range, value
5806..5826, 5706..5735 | 1.05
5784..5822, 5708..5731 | 1.05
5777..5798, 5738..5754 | 1.01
